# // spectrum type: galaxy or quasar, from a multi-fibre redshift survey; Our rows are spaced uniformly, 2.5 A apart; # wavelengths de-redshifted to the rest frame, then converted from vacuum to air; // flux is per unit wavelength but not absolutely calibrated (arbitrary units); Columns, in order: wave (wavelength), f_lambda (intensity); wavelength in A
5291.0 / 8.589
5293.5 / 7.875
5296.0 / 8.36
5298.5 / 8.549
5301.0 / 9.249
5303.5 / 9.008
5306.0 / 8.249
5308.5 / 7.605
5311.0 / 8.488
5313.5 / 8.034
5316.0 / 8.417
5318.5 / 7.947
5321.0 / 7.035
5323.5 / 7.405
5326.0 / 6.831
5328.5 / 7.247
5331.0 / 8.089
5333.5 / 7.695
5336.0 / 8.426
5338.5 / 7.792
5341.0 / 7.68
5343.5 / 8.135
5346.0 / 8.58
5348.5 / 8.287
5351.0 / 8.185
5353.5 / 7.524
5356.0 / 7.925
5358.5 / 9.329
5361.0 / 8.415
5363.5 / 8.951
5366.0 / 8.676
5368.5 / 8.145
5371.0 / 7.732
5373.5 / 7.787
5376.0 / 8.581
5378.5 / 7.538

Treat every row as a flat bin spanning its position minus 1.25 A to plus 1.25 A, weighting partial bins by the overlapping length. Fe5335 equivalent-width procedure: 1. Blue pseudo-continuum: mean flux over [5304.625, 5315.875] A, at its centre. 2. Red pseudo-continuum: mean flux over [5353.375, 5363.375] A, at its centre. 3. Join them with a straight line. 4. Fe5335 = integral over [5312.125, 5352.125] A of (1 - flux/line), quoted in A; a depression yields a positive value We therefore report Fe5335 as 2.0 A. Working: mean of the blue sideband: 8.14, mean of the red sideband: 8.46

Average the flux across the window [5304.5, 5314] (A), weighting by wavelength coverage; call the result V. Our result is 8.12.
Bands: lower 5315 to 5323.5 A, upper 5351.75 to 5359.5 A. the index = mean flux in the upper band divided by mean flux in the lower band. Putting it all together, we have 1.1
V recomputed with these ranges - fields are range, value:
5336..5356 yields 8.04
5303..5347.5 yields 7.91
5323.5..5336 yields 7.56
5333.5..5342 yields 7.93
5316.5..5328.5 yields 7.37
